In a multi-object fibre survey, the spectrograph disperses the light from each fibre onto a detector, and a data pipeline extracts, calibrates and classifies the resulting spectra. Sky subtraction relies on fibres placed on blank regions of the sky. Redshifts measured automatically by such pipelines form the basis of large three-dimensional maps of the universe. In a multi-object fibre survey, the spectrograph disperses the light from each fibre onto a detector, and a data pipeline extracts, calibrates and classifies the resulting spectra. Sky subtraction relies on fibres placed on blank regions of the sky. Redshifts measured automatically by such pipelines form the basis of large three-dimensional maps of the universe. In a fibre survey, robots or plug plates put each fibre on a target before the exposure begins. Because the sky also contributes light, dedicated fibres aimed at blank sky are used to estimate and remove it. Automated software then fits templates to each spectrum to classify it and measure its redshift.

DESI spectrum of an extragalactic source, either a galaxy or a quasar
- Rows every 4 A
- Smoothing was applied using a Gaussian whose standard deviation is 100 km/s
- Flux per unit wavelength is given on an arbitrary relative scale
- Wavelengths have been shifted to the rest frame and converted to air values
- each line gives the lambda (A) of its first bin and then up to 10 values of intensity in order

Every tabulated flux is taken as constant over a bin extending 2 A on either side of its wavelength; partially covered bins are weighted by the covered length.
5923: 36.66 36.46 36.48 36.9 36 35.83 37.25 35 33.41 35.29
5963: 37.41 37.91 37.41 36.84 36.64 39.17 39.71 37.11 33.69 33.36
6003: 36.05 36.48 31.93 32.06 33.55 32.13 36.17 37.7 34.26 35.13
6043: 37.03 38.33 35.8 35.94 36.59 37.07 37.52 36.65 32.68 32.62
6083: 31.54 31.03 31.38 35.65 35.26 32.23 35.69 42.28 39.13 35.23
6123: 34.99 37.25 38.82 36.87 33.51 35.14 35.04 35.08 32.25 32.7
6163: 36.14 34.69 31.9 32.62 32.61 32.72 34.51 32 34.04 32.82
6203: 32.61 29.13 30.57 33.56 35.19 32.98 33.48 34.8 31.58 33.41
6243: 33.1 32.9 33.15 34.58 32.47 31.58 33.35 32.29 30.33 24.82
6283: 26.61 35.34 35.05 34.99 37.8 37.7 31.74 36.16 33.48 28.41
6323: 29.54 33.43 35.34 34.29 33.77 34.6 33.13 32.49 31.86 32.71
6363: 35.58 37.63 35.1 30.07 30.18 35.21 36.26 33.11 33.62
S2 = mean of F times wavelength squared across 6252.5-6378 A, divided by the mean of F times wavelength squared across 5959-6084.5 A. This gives 1.02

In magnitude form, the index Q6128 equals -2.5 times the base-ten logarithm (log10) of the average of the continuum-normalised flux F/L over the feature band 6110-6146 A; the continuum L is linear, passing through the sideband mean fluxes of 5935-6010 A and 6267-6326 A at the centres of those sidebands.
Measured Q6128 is -0.07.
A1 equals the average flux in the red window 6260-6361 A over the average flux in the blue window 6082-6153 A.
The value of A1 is 0.93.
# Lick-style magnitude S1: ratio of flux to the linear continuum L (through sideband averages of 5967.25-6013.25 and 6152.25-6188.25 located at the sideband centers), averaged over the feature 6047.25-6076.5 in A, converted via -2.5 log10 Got -0.03 mag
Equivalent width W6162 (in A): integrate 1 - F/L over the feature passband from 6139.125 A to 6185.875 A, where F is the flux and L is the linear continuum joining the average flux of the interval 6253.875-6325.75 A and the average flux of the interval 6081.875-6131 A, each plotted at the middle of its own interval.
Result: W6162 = 1.1 A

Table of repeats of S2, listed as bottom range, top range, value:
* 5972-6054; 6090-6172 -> 1.03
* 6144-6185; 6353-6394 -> 1.07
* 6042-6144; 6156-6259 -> 0.96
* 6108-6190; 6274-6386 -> 1.00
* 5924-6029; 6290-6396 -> 1.06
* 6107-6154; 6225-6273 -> 0.94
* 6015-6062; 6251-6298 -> 0.97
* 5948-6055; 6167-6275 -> 0.99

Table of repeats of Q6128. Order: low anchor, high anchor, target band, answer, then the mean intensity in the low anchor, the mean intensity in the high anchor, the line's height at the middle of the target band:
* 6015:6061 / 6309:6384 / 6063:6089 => 0.042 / 35.5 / 33.3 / 35.3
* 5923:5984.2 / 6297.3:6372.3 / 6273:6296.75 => 0.103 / 36.5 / 33.9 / 34.2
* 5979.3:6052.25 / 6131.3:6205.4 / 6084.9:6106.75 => 0.043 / 35.6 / 33.8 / 34.7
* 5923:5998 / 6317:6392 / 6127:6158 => -0.007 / 36.5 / 33.3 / 35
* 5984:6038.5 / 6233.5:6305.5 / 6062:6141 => -0.034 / 35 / 32.8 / 34.3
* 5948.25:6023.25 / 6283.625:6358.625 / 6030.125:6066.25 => -0.035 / 35.6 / 33.7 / 35.3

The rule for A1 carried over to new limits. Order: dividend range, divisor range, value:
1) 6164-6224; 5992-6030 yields 0.96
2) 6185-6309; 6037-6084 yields 0.92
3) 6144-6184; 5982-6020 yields 0.95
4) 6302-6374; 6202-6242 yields 1.03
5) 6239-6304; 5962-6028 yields 0.92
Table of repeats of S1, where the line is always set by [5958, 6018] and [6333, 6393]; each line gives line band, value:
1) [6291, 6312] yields -0.046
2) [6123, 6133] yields -0.067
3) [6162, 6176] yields 0.037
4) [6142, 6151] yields -0.001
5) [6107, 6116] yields -0.130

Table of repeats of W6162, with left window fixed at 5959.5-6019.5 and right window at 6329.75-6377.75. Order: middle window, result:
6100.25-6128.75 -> -1.13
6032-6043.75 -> 0.07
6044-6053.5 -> -0.36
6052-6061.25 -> -0.17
